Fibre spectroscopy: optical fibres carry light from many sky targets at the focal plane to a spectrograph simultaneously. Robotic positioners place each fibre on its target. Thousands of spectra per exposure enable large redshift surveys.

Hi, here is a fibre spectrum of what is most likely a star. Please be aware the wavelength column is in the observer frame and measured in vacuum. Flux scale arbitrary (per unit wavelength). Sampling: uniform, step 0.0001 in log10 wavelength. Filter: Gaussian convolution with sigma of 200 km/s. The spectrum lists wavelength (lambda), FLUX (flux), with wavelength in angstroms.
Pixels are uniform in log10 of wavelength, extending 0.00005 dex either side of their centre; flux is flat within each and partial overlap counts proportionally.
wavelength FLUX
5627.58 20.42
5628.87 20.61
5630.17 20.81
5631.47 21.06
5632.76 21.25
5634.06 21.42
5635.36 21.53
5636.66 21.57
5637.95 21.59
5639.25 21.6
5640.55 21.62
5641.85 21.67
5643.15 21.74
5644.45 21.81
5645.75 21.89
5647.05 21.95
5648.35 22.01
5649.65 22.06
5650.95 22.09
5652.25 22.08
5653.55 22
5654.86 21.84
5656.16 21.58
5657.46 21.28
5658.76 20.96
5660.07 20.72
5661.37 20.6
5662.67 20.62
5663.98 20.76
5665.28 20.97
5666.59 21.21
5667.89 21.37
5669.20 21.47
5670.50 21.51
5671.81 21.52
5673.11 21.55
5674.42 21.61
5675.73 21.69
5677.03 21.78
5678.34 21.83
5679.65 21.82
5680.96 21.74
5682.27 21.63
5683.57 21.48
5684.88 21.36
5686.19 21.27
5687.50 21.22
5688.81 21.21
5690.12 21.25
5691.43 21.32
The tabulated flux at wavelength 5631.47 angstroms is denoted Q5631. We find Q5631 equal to 21.06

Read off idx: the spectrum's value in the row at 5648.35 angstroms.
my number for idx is 22.01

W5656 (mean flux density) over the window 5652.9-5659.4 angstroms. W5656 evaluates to 21.5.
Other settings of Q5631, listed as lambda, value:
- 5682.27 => 21.63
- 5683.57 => 21.48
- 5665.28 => 20.97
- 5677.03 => 21.78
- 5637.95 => 21.59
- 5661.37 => 20.6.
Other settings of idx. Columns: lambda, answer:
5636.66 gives 21.57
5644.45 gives 21.81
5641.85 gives 21.67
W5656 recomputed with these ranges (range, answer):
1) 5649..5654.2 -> 22.1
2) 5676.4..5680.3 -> 21.8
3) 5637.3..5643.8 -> 21.7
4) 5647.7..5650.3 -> 22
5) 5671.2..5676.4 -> 21.6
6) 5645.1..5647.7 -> 21.9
